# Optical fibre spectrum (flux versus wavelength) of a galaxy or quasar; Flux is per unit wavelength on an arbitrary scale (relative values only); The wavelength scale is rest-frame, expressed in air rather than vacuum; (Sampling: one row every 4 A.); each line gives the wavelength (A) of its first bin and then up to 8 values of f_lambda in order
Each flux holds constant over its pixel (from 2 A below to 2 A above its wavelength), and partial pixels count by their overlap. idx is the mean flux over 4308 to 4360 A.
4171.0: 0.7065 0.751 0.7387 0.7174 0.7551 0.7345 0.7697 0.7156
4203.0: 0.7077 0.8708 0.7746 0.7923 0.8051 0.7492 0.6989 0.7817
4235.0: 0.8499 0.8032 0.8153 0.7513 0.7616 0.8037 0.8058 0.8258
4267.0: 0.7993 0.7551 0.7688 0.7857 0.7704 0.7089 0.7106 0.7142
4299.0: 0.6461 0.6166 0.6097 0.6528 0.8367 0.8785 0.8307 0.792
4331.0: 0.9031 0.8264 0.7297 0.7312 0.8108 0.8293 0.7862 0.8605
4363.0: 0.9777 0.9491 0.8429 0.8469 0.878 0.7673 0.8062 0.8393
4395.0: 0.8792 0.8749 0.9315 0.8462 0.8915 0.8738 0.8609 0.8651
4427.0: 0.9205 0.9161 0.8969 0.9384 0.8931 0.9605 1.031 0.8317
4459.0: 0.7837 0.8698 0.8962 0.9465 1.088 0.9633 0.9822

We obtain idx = 0.8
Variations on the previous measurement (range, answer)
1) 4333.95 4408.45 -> 0.843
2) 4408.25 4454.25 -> 0.91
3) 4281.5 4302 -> 0.704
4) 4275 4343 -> 0.751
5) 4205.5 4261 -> 0.79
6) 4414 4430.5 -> 0.884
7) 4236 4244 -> 0.814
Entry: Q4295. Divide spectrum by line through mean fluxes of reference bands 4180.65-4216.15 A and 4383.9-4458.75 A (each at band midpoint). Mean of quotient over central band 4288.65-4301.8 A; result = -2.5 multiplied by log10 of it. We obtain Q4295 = 0.186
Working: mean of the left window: 0.759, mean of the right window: 0.888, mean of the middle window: 0.686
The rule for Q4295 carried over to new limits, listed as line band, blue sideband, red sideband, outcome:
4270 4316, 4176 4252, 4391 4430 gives 0.15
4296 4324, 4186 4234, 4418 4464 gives 0.15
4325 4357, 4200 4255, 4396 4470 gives 0.06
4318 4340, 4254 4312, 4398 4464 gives -0.06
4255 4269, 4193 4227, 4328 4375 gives -0.02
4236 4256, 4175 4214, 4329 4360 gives -0.02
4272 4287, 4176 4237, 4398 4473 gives 0.06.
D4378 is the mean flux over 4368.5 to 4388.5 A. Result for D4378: 0.832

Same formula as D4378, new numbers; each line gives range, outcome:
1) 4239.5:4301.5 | 0.761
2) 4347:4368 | 0.871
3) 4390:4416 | 0.878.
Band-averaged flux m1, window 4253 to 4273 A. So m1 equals 0.798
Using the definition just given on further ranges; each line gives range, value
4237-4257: 0.787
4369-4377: 0.845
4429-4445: 0.911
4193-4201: 0.743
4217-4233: 0.759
